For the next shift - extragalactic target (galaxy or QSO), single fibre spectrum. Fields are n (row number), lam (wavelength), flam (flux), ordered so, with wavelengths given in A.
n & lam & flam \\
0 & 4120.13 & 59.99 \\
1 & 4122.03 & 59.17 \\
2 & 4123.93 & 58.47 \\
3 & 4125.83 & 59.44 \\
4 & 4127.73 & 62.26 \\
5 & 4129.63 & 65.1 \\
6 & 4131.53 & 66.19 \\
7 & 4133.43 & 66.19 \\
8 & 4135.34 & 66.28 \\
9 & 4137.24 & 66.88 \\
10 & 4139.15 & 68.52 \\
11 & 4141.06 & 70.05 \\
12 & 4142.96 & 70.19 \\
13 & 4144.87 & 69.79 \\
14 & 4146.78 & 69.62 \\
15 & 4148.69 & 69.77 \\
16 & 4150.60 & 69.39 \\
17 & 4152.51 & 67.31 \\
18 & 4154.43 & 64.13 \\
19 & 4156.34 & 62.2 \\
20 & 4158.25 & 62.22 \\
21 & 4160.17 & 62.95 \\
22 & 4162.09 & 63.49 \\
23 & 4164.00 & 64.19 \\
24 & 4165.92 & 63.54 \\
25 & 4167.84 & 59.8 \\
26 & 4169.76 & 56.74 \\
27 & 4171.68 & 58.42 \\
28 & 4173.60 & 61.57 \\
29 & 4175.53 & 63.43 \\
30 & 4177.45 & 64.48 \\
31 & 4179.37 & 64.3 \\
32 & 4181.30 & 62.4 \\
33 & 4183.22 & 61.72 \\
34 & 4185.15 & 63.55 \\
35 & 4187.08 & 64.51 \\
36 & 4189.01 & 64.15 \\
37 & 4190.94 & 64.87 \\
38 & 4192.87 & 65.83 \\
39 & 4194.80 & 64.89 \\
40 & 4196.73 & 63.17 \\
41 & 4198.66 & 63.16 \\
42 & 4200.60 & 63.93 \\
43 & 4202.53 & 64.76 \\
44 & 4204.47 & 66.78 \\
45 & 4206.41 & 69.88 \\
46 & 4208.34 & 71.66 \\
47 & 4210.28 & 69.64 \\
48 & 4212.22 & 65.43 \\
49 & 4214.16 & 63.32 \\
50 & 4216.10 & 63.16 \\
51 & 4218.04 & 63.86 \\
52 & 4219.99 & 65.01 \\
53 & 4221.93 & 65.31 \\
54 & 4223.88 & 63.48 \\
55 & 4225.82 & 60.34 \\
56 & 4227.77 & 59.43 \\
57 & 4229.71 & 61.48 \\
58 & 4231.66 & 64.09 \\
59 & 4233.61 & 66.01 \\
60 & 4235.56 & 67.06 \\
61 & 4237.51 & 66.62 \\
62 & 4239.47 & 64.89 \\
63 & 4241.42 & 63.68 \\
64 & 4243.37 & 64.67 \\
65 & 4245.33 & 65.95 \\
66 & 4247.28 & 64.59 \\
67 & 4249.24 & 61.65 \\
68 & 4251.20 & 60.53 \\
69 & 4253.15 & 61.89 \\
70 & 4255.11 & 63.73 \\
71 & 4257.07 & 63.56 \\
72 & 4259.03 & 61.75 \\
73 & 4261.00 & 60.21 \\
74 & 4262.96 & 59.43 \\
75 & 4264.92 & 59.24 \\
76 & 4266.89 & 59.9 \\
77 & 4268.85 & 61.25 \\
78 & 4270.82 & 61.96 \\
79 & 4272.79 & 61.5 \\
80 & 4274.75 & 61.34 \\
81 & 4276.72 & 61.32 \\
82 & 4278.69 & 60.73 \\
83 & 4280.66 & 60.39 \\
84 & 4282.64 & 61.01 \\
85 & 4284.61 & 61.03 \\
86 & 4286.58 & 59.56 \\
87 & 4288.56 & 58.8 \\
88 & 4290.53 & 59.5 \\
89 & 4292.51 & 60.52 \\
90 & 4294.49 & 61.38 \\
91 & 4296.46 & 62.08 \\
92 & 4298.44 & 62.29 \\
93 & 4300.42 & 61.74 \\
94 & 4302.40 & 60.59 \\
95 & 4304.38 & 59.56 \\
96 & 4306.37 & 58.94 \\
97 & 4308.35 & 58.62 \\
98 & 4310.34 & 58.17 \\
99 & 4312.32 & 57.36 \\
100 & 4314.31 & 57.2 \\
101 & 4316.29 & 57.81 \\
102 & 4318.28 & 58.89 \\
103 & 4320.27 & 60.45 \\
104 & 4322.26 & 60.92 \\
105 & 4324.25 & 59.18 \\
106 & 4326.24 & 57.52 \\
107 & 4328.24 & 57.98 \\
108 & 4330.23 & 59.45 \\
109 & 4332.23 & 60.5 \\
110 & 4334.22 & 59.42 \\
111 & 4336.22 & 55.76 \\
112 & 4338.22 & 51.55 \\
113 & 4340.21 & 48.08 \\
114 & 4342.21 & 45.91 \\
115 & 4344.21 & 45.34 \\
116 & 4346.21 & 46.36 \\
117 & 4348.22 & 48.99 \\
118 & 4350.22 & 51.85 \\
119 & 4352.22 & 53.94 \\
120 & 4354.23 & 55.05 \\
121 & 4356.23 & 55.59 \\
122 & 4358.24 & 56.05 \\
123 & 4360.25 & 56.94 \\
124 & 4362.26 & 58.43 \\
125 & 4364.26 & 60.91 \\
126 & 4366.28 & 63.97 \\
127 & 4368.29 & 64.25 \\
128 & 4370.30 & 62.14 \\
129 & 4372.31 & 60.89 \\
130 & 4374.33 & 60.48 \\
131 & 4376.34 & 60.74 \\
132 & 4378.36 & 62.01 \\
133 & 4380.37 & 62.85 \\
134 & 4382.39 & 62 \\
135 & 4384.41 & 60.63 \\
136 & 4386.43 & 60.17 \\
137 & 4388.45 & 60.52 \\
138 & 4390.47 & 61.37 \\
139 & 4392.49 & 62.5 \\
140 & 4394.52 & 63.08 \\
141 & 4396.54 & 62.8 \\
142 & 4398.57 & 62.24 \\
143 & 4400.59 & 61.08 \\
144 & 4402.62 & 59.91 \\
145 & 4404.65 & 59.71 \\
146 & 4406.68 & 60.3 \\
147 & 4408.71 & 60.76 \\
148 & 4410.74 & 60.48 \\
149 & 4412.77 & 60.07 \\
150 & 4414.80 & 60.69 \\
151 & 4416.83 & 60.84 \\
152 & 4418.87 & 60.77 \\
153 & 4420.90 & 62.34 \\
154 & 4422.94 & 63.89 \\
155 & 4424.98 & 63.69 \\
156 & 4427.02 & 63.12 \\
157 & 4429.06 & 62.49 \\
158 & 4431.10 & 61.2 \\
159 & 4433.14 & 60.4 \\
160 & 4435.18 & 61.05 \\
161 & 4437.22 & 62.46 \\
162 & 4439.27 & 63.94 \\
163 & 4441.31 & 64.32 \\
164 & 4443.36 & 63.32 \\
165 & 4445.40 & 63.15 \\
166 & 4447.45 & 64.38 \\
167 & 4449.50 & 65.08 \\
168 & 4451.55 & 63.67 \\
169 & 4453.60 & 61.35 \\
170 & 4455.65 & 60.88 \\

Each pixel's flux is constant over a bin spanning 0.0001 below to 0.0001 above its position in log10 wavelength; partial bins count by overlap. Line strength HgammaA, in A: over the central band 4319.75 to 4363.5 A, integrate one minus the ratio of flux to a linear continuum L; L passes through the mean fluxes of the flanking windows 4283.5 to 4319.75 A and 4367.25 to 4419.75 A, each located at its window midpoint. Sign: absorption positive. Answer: 4.08 A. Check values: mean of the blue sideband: 59.7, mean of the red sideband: 61.3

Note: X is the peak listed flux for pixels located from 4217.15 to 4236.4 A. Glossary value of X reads 67.06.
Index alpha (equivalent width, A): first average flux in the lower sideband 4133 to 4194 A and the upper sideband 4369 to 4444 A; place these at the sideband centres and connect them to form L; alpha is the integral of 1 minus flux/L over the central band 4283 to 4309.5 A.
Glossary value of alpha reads 1.1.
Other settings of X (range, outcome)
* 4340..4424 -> 64.25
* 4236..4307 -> 66.62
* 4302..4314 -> 60.59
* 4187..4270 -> 71.66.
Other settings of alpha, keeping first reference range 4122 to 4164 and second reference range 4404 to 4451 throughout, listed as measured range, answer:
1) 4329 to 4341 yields 1.4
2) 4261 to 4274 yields 0.7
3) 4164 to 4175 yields 0.8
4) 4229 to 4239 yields -0.1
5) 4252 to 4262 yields 0.3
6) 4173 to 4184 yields 0.4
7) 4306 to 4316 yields 0.9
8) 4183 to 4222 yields -0.2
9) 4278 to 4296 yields 1.0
